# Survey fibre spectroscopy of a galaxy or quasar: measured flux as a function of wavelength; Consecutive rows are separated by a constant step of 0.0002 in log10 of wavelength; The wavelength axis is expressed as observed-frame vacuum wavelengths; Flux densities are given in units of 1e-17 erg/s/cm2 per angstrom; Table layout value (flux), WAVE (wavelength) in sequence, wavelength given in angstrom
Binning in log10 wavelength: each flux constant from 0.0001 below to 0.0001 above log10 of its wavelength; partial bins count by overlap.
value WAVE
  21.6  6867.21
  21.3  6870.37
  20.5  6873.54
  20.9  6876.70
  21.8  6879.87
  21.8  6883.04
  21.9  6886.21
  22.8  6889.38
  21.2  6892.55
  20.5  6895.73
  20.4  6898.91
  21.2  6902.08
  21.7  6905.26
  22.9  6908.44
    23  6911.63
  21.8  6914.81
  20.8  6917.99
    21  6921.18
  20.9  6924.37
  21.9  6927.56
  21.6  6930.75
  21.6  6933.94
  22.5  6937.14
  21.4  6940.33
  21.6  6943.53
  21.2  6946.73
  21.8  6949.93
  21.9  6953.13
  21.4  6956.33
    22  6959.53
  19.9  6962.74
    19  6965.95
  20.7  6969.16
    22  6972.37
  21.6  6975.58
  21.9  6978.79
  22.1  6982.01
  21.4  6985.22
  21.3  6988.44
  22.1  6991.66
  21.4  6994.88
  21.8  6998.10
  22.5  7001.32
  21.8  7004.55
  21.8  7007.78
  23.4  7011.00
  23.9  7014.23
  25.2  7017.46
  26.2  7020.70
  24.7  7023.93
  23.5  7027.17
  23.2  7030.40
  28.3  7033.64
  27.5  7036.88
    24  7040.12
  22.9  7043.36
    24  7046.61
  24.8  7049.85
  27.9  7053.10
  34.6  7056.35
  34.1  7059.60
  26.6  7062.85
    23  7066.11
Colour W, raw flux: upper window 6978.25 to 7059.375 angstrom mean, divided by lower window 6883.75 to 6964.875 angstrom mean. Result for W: 1.13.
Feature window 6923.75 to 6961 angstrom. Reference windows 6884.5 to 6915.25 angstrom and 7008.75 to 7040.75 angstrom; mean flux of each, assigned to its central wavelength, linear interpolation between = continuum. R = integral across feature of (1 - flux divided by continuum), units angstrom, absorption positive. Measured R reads 1.9 angstrom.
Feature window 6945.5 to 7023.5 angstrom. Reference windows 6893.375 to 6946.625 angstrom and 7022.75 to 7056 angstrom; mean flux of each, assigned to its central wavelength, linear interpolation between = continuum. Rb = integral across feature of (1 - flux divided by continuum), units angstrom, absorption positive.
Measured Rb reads 5.3 angstrom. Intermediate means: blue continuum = 21.5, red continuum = 25.5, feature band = 22.1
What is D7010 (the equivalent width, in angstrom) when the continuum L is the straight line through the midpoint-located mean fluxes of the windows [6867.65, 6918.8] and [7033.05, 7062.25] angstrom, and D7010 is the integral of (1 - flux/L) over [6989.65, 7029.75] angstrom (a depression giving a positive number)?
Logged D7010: 4.4 angstrom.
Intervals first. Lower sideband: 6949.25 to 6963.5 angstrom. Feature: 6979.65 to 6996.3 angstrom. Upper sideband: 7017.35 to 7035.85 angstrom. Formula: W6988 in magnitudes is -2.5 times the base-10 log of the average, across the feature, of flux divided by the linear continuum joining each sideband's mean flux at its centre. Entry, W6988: 0.07 mag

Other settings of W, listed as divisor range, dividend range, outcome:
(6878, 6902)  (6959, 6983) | 0.98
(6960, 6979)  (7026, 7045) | 1.20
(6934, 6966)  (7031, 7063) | 1.28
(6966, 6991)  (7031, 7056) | 1.21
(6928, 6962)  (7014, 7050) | 1.15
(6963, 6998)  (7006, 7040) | 1.16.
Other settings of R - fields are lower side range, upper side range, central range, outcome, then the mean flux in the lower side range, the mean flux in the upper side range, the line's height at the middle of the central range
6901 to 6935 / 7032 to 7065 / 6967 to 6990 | 2.7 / 21.7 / 27.4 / 24.3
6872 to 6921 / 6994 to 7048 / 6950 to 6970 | 1.6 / 21.5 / 23.9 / 22.8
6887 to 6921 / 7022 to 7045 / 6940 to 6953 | 0.6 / 21.6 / 24.9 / 22.7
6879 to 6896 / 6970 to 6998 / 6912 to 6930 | 0.3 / 21.8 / 21.7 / 21.7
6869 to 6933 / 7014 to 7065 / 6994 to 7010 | 2.0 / 21.5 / 26.4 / 25.1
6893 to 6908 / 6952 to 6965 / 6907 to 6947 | -1.1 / 21.1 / 21.2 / 21.1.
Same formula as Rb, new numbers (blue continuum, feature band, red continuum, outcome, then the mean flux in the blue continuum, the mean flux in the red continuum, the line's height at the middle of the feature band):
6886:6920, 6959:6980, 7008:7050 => 2.06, 21.6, 24.6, 23.2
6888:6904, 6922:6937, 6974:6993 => -0.11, 21.2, 21.7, 21.4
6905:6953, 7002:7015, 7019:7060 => 1.26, 21.7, 26.4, 25.1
